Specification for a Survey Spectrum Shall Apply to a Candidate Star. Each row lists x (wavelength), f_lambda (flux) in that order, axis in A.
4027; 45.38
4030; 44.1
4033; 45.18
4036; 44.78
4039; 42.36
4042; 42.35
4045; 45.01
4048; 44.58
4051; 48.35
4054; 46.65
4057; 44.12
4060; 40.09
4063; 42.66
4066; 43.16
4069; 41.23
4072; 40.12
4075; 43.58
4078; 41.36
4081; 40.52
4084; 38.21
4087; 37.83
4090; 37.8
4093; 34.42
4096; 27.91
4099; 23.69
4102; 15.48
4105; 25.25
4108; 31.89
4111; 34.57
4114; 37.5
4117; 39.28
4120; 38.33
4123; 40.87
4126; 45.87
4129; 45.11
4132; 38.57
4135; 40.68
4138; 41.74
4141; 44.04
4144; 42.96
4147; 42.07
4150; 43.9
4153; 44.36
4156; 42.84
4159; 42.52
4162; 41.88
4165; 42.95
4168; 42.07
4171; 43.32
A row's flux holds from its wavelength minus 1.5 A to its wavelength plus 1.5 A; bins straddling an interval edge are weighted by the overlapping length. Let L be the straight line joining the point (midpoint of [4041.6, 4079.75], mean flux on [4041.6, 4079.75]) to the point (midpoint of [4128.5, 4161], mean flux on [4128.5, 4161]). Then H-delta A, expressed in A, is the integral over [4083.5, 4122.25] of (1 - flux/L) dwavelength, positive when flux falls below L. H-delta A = 9.4 A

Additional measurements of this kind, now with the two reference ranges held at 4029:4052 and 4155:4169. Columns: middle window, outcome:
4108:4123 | 2.1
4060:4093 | 2.7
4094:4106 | 5.5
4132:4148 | 0.3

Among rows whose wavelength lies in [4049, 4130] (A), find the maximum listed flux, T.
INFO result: 48.35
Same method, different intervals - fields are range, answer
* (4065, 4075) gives 43.58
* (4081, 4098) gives 40.52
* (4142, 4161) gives 44.36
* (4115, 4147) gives 45.87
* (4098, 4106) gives 25.25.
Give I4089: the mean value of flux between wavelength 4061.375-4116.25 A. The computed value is 35.5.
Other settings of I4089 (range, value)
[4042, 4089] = 42.4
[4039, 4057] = 45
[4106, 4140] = 39.3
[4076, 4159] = 37.8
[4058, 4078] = 41.8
